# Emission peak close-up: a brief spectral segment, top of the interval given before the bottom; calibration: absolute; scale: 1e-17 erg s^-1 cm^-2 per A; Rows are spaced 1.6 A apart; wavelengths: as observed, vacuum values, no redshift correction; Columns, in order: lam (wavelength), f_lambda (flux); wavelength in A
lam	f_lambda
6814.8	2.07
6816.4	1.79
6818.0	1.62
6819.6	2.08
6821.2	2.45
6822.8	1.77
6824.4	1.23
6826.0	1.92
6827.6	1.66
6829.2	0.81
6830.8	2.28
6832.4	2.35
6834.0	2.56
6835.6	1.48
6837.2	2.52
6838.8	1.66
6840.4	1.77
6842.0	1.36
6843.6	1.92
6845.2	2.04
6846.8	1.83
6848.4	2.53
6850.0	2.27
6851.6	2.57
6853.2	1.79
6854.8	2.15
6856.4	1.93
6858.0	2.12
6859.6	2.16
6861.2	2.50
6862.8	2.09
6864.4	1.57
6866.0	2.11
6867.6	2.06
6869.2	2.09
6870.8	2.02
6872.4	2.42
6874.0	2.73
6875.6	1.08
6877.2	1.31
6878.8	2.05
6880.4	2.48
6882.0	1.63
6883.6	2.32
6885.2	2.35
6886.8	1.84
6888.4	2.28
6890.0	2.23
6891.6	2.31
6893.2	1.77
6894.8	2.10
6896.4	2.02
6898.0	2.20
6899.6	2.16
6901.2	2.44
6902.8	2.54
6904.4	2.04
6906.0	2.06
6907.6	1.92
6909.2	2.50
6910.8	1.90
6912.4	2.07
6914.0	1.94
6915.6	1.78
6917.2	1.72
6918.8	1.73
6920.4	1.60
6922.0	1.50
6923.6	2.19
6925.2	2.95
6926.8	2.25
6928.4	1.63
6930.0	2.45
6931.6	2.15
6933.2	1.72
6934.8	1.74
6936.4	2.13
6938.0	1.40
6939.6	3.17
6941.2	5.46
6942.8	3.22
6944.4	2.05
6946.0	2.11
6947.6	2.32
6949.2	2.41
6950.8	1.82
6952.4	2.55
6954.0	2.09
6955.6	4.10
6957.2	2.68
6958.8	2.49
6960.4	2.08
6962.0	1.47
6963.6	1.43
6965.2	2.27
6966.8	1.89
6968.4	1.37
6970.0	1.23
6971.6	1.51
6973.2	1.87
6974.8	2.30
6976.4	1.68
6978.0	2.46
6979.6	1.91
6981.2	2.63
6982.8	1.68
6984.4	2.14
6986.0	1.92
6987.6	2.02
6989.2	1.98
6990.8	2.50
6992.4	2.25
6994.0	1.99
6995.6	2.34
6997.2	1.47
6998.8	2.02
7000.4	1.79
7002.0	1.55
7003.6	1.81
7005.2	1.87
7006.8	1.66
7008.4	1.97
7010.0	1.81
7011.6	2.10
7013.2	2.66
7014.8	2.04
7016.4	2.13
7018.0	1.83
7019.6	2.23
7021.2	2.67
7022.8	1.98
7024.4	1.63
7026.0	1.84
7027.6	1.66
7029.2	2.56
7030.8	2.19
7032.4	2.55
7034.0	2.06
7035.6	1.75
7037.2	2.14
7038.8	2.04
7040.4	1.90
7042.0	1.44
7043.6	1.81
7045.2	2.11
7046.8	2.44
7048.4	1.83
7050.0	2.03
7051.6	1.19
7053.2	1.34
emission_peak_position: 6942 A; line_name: [S II] 6716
